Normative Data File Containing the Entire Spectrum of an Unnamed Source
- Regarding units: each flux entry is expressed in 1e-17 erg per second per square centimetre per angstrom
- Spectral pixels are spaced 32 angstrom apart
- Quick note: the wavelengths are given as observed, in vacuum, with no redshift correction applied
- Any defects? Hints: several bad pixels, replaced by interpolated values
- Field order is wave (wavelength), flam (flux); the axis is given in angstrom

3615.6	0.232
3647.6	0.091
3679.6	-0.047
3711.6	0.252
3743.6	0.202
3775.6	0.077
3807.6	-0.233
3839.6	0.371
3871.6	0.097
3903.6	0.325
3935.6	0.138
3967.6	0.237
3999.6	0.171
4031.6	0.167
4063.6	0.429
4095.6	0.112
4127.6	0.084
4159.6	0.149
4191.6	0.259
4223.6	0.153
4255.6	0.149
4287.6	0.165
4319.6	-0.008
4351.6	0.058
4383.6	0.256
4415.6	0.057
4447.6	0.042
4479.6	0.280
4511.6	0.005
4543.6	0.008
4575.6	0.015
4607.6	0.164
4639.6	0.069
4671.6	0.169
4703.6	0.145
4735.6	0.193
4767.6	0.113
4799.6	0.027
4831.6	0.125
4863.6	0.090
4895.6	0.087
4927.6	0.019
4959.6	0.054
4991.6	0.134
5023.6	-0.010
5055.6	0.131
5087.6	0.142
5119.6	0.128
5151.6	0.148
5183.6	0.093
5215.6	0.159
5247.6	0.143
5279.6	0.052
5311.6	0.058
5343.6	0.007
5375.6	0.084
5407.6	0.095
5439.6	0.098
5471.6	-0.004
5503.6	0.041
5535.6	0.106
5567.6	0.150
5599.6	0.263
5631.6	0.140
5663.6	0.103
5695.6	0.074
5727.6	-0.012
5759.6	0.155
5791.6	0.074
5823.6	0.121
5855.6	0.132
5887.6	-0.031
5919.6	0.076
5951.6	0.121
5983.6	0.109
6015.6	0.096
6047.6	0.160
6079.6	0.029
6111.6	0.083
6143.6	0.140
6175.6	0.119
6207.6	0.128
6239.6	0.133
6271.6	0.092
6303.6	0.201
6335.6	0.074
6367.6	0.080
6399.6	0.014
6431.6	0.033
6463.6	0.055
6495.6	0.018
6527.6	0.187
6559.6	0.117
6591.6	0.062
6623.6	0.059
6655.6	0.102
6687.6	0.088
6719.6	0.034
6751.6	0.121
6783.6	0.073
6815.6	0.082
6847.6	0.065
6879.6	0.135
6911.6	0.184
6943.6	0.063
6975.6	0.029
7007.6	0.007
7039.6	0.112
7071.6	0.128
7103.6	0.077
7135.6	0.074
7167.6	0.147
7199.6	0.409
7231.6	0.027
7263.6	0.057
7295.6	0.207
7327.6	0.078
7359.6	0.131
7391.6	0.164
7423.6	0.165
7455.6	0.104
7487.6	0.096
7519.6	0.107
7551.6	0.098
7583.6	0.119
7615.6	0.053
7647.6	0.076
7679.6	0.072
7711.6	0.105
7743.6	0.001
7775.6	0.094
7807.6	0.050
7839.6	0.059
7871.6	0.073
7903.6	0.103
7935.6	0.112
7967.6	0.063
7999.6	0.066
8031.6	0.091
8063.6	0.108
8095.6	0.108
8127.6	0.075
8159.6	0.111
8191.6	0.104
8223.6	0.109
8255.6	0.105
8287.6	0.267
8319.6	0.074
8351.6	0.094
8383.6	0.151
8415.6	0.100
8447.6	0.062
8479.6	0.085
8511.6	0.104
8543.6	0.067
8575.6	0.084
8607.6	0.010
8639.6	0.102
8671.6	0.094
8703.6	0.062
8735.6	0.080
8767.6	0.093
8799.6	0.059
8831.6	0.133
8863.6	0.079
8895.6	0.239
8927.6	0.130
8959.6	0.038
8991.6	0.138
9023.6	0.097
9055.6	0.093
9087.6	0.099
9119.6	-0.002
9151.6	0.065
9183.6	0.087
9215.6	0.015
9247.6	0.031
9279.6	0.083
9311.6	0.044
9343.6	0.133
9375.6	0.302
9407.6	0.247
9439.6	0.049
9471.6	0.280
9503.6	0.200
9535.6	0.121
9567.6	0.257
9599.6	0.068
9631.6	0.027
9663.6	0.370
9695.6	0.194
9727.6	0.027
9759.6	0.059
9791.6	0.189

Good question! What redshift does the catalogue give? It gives 0.928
